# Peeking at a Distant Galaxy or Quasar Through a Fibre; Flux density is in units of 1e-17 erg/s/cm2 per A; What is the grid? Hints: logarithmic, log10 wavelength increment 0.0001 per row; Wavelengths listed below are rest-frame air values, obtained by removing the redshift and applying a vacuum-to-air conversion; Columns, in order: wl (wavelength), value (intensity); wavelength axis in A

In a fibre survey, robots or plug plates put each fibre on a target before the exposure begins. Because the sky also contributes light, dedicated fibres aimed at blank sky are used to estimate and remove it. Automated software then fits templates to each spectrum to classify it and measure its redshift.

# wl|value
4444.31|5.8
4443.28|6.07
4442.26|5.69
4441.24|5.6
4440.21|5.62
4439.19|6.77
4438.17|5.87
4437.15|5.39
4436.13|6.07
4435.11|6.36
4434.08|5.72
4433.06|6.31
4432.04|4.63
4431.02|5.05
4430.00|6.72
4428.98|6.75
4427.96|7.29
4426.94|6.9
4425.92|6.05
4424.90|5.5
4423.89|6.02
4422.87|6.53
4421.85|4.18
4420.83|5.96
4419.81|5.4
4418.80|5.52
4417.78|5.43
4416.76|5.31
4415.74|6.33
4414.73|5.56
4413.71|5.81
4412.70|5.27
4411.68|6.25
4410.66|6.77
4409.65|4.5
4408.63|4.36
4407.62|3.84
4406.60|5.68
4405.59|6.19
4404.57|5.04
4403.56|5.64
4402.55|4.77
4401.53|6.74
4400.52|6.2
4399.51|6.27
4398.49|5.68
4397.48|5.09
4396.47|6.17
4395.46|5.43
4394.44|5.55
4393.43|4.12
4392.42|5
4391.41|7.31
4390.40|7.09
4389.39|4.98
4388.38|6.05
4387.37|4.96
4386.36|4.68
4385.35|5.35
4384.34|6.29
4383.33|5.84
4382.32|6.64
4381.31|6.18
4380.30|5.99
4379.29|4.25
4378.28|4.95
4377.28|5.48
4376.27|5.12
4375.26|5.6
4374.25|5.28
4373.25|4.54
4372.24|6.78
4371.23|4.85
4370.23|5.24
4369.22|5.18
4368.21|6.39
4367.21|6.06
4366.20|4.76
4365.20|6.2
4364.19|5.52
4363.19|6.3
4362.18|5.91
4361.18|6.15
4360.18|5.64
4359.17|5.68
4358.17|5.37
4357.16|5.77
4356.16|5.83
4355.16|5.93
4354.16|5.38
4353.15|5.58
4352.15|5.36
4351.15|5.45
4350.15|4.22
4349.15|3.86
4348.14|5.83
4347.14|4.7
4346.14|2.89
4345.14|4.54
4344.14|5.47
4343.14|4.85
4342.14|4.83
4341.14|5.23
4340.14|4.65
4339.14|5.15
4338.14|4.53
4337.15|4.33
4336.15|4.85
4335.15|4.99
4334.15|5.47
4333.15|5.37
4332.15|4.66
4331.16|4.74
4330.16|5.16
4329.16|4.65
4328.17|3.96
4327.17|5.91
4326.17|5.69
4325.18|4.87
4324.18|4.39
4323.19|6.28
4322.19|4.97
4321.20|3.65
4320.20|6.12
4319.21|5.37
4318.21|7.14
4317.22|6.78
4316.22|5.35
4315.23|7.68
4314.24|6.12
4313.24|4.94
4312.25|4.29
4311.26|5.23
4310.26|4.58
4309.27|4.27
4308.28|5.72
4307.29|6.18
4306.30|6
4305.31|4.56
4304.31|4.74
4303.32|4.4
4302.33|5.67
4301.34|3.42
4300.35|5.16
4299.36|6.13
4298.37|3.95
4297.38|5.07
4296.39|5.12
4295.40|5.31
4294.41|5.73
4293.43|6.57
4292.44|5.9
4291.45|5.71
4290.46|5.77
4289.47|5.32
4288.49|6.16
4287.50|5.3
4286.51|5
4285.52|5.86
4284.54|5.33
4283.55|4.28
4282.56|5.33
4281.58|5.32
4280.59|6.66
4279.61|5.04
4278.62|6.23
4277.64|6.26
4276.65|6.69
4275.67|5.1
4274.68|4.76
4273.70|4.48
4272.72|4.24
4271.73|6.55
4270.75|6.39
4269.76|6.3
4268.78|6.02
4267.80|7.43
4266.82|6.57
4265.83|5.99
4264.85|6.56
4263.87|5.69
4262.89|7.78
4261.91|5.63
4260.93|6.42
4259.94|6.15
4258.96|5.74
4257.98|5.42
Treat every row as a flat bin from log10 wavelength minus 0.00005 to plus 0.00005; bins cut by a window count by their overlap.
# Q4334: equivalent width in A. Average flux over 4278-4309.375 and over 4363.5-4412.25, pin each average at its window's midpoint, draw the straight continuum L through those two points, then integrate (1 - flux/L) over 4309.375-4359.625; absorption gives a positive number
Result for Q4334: 2.6 A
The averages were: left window 5.37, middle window 5.16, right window 5.56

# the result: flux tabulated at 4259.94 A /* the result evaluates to 6.15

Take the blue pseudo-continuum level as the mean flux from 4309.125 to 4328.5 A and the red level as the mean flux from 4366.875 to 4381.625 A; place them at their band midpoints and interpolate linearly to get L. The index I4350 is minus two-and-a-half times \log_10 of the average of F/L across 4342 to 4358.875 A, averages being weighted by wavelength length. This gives 0.08 mag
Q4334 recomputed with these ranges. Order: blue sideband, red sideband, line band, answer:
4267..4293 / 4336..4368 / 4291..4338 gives 1.8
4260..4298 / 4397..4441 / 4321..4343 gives 3.2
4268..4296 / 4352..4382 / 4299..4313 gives 1.5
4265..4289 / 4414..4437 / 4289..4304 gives 1.2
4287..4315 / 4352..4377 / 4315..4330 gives -0.2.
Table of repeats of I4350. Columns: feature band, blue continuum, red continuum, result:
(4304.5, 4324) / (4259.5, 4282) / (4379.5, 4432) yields 0.08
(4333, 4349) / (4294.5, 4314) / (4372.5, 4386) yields 0.09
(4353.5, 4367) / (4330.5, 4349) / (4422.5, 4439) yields -0.13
